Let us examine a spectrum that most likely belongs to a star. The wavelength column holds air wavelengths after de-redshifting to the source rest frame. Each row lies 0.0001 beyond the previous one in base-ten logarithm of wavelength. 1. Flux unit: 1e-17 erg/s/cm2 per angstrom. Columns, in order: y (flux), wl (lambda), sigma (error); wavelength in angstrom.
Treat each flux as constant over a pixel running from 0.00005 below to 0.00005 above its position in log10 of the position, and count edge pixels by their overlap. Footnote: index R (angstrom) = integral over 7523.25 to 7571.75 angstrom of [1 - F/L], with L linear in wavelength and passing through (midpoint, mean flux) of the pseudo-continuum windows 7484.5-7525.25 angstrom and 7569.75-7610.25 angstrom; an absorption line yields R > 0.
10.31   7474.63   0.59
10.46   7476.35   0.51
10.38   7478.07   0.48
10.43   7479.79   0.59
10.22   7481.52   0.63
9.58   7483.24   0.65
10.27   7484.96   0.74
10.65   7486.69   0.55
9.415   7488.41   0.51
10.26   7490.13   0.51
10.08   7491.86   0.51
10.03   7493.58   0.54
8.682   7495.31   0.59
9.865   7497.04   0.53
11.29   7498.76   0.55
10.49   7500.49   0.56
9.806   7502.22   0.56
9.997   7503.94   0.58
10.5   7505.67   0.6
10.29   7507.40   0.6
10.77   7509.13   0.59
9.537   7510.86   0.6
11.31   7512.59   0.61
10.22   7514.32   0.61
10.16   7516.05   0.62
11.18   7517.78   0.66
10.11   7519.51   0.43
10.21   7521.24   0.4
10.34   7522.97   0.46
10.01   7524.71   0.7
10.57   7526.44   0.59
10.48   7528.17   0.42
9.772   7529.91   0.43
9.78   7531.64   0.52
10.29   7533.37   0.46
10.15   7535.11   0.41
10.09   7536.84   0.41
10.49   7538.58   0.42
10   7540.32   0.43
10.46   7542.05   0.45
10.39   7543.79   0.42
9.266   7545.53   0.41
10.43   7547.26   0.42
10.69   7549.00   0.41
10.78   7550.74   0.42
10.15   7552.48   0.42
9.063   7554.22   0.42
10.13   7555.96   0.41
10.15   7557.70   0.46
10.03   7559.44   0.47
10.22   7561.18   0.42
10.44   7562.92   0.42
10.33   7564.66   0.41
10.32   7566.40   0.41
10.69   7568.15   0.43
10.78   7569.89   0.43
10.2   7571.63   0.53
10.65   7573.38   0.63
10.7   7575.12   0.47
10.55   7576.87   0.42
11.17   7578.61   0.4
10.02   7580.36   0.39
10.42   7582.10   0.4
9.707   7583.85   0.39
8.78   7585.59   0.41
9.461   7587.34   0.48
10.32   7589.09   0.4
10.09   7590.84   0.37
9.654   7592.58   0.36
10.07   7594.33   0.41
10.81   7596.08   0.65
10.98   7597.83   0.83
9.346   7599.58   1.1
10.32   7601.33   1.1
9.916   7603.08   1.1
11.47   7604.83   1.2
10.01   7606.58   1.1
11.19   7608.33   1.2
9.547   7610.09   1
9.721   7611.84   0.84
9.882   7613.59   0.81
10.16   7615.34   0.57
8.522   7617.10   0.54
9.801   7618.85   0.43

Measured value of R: 0.1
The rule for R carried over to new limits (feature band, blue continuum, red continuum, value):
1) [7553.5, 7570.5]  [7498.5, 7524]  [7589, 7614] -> 0.1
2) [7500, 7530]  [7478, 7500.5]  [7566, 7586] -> -0.5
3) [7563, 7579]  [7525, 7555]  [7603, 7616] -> -0.6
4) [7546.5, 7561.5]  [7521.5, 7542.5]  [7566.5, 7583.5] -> 0.3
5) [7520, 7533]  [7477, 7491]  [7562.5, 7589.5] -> 0.1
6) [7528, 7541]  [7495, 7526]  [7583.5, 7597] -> 0.1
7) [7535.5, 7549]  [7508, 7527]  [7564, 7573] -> 0.3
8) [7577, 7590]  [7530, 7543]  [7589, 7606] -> 0.3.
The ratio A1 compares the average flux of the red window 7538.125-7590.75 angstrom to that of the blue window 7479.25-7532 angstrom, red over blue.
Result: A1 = 1.00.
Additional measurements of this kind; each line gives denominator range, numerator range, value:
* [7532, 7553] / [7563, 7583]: 1.03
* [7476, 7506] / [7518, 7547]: 1.01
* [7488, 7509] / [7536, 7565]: 1.01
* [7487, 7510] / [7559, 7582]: 1.03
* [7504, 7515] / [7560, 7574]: 1.00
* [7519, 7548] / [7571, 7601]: 1.00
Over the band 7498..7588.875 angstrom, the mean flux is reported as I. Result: 10.3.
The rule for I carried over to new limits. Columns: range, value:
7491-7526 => 10.2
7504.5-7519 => 10.5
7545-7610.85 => 10.2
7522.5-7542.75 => 10.2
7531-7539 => 10.2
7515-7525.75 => 10.3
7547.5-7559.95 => 10.2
